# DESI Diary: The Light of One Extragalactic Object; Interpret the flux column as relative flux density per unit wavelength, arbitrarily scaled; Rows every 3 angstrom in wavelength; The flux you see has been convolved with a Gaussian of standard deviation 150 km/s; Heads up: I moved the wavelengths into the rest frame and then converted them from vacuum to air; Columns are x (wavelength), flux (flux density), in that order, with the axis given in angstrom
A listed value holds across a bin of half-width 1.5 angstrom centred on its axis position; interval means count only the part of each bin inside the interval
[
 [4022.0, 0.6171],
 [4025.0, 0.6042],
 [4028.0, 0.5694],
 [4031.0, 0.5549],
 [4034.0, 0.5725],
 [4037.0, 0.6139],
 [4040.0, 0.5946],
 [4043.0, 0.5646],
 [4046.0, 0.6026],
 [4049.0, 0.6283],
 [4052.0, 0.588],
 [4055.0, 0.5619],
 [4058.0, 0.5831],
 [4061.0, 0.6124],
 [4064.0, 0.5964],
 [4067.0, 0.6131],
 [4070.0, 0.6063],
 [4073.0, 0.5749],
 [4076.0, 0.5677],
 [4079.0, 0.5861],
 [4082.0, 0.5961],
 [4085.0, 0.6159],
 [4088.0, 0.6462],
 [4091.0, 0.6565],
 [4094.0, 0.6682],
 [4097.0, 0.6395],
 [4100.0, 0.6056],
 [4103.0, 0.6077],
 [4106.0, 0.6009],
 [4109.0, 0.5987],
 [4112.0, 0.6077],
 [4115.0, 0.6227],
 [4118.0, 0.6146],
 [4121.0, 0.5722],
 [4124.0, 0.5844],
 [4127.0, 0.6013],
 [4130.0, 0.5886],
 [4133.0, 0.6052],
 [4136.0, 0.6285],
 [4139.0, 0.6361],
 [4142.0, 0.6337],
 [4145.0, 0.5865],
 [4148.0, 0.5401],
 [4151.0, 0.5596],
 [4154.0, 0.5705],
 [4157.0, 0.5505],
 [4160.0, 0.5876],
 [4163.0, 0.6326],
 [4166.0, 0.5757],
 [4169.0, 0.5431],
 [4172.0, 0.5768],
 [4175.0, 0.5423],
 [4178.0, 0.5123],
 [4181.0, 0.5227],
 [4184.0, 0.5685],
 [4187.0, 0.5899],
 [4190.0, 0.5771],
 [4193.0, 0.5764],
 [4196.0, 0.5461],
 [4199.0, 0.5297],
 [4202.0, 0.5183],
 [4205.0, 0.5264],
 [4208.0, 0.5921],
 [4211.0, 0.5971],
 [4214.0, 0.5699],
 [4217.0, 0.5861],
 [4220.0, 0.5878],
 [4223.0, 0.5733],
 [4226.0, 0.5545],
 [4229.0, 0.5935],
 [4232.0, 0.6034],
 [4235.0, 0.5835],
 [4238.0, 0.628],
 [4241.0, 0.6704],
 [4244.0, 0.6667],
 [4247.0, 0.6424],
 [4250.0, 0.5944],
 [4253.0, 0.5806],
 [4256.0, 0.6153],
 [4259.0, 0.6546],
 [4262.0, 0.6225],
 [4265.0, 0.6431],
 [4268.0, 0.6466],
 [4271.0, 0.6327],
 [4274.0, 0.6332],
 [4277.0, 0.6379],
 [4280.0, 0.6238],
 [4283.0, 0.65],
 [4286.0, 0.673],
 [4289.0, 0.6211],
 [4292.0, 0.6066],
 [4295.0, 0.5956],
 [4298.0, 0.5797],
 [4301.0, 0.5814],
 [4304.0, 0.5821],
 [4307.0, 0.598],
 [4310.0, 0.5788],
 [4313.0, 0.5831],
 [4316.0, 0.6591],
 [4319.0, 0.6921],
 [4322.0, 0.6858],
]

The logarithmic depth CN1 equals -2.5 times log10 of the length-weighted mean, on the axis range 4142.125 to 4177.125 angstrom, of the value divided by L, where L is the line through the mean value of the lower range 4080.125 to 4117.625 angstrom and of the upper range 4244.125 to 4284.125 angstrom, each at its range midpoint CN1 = 0.097 mag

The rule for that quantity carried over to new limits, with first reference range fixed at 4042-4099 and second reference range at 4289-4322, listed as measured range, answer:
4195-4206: 0.15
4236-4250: -0.06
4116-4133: 0.02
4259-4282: -0.05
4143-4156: 0.08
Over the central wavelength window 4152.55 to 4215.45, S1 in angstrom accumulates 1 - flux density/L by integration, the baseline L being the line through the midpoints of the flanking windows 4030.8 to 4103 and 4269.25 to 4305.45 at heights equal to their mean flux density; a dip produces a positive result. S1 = 5.0 angstrom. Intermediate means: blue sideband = 0.603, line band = 0.562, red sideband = 0.618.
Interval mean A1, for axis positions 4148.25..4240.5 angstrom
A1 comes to 0.57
